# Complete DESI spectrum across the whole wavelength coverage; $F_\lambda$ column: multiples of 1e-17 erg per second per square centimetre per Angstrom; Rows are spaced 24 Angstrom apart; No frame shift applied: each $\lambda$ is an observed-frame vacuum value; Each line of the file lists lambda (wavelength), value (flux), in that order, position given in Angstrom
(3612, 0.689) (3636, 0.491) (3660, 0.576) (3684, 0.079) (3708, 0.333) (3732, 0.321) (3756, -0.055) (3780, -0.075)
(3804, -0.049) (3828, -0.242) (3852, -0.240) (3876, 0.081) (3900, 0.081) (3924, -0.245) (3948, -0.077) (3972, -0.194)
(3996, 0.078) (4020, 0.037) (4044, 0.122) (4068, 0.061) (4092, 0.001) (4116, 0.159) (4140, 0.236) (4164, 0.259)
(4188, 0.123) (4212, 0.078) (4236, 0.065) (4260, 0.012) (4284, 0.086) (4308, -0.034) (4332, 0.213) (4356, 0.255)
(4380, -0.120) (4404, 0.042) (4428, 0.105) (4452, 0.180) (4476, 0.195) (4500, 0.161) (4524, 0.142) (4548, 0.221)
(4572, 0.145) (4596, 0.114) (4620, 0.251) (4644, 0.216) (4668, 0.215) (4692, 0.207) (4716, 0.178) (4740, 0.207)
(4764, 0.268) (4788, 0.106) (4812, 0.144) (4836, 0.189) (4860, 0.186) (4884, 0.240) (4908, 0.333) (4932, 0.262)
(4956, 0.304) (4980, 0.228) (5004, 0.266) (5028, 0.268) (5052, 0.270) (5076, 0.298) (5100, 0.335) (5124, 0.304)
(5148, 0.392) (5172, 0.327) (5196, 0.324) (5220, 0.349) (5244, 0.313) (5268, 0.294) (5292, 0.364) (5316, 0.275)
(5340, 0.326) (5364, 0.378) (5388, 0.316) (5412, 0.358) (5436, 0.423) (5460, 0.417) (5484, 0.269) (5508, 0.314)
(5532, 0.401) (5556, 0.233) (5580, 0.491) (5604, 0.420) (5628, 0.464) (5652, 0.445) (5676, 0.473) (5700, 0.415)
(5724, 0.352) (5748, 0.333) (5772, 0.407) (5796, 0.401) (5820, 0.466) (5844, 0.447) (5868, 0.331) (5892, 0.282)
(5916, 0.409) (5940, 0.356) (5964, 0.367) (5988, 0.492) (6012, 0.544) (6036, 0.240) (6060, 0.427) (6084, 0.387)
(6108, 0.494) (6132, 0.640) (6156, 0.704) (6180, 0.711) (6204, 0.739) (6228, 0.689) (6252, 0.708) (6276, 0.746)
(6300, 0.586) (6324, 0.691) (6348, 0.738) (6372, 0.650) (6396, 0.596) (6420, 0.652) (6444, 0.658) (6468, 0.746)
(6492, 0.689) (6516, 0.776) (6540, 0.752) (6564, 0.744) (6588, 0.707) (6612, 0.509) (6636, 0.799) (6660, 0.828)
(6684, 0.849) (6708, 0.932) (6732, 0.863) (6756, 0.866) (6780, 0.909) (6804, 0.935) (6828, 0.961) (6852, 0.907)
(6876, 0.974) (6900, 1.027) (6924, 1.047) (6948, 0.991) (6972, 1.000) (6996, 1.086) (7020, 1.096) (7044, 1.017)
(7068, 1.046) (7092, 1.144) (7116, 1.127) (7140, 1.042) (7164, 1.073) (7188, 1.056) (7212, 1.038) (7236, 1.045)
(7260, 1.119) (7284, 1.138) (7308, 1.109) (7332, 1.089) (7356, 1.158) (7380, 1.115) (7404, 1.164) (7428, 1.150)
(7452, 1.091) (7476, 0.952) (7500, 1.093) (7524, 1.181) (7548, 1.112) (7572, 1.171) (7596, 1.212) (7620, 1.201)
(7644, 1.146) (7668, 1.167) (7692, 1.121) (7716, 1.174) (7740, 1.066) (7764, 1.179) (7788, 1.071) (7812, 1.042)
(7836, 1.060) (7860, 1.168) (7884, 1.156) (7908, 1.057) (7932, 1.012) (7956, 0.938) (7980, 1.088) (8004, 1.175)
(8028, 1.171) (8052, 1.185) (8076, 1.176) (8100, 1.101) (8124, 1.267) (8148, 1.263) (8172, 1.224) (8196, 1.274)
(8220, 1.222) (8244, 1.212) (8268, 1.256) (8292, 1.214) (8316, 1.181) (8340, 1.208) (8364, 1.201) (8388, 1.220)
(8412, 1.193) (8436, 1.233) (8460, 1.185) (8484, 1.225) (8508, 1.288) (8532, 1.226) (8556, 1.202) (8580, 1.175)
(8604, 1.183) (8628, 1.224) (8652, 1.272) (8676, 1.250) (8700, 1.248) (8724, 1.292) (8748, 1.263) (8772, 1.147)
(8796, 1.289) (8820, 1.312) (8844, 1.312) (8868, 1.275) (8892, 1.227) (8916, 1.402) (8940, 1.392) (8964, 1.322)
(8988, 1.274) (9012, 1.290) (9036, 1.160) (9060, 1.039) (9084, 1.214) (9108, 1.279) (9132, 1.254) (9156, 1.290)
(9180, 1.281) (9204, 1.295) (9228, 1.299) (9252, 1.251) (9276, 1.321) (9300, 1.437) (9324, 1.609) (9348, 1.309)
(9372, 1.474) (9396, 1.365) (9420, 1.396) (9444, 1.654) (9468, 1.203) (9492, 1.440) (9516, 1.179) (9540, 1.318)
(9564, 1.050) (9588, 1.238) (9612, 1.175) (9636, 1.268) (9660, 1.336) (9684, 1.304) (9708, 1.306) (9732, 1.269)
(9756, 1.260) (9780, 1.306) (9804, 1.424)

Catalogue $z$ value 0.54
